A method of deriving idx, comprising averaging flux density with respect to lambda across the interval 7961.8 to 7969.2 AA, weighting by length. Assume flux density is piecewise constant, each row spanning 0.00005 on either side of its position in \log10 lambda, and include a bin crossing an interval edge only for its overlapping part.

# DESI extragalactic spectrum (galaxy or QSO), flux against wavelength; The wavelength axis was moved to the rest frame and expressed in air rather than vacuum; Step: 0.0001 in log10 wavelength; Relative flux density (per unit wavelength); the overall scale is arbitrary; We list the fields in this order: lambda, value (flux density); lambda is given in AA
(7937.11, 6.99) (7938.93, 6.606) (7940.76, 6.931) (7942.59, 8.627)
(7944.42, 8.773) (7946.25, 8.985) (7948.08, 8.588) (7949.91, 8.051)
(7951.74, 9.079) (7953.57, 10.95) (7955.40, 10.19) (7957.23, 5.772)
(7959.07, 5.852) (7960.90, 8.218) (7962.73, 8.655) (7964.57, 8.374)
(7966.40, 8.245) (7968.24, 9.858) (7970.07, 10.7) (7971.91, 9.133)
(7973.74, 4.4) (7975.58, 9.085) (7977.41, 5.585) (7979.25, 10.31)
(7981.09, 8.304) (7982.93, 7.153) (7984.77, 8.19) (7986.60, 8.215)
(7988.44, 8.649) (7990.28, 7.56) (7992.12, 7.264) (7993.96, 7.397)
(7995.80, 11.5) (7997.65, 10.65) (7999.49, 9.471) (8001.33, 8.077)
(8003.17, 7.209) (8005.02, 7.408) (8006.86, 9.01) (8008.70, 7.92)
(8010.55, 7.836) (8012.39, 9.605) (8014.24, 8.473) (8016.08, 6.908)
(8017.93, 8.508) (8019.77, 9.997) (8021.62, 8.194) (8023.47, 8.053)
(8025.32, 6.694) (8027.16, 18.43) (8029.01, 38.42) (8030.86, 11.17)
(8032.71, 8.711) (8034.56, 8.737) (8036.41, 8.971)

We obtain 8.79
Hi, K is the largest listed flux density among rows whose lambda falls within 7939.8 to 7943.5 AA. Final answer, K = 8.627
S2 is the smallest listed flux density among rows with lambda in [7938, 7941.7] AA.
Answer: 6.606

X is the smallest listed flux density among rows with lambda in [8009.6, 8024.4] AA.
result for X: 6.908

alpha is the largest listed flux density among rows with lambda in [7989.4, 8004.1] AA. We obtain 11.5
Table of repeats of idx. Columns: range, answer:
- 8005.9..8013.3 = 8.59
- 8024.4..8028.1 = 12.7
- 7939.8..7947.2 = 8.31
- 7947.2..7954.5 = 9.18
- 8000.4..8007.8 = 7.93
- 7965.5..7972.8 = 9.48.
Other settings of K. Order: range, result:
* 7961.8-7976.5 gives 10.7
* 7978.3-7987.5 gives 10.31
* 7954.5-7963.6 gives 10.19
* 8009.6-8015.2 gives 9.605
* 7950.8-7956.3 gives 10.95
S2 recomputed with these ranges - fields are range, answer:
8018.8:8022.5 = 8.194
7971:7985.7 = 4.4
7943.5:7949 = 8.588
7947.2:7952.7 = 8.051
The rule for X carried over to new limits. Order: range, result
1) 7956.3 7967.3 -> 5.772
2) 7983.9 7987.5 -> 8.19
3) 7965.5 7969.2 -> 8.245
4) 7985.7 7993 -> 7.264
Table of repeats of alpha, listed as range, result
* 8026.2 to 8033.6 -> 38.42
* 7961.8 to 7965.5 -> 8.655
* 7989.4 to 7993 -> 7.56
